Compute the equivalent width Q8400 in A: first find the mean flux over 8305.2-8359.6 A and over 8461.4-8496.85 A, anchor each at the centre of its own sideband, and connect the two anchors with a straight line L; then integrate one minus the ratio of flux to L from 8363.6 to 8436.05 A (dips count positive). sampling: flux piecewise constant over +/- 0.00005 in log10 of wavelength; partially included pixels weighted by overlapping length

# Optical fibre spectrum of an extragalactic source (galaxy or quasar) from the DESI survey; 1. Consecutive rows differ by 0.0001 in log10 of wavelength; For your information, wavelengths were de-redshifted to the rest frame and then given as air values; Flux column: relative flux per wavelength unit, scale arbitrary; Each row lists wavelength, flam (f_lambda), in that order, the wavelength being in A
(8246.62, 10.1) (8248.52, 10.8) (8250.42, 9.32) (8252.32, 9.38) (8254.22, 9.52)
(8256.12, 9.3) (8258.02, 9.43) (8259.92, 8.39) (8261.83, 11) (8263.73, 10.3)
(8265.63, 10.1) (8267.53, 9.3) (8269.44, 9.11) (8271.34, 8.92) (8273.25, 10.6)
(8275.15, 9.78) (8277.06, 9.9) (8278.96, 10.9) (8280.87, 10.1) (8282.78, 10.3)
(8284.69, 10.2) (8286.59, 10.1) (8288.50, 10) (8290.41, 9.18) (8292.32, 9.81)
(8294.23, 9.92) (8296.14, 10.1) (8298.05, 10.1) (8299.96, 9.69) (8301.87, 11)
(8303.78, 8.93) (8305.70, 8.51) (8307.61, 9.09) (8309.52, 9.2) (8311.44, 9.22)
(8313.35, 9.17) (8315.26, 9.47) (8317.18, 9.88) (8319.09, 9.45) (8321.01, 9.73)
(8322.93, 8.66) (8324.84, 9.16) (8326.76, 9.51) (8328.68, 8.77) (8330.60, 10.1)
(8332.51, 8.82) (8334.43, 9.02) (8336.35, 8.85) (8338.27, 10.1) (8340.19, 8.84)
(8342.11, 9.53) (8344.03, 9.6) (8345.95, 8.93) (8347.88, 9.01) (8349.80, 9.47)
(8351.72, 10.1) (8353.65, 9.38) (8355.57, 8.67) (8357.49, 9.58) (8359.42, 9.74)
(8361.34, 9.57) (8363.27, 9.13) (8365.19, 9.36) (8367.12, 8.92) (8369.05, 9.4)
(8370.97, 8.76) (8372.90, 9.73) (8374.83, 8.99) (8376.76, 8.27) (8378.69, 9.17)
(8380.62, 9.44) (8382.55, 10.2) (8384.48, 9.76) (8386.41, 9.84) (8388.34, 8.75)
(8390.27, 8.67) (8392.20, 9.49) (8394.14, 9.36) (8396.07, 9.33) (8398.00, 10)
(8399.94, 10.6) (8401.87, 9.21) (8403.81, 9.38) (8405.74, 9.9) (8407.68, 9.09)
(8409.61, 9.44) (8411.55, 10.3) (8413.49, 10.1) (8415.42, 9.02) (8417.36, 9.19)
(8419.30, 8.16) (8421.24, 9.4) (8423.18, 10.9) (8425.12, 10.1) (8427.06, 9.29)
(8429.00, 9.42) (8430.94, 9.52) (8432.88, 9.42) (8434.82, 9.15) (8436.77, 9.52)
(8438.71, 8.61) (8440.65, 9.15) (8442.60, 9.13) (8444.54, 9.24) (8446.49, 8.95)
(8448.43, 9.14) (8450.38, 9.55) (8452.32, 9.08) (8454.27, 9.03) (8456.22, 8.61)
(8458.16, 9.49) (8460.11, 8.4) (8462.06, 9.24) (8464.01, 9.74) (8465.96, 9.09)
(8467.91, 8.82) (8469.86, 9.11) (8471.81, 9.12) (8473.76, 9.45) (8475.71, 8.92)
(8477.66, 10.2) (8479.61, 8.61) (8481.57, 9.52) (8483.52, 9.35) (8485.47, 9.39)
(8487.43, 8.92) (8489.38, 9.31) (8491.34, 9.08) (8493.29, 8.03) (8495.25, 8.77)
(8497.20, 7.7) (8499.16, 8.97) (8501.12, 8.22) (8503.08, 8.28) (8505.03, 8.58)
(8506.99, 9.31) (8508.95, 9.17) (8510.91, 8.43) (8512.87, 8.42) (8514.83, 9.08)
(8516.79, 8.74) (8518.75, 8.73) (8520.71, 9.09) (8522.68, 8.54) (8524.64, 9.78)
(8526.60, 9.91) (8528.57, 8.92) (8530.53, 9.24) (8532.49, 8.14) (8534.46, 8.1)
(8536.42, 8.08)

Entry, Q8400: -1.7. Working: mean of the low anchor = 9.3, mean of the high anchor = 9.12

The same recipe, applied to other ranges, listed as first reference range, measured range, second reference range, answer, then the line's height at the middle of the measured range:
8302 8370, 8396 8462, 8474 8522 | -2.31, 9.06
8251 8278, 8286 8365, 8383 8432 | 1.31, 9.6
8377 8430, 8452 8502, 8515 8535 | 0.90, 9.17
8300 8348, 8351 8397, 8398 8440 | 0.53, 9.42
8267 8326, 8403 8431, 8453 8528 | -0.95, 9.24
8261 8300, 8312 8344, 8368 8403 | 1.27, 9.71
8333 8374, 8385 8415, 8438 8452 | -1.12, 9.21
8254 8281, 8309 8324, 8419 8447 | 0.47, 9.65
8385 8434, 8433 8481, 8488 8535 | 0.13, 9.17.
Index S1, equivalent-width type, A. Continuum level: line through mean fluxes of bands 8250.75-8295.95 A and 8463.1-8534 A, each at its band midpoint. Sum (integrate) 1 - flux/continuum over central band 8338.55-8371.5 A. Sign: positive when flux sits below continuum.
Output 0.62 A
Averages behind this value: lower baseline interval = 9.8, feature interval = 9.32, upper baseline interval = 8.96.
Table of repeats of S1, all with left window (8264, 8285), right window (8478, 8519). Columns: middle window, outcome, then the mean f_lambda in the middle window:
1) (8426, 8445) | -0.25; 9.25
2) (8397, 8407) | -0.54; 9.79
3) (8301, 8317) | 0.68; 9.34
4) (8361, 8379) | 0.65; 9.11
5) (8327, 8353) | 0.76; 9.32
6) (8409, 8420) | -0.19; 9.39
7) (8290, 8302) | -0.14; 9.94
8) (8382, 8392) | -0.05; 9.42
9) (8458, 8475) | -0.32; 9.14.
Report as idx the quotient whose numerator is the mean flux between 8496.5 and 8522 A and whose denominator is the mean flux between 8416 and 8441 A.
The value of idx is 0.93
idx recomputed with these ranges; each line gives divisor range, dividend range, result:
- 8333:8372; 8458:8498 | 0.97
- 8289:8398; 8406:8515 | 0.97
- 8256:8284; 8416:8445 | 0.95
